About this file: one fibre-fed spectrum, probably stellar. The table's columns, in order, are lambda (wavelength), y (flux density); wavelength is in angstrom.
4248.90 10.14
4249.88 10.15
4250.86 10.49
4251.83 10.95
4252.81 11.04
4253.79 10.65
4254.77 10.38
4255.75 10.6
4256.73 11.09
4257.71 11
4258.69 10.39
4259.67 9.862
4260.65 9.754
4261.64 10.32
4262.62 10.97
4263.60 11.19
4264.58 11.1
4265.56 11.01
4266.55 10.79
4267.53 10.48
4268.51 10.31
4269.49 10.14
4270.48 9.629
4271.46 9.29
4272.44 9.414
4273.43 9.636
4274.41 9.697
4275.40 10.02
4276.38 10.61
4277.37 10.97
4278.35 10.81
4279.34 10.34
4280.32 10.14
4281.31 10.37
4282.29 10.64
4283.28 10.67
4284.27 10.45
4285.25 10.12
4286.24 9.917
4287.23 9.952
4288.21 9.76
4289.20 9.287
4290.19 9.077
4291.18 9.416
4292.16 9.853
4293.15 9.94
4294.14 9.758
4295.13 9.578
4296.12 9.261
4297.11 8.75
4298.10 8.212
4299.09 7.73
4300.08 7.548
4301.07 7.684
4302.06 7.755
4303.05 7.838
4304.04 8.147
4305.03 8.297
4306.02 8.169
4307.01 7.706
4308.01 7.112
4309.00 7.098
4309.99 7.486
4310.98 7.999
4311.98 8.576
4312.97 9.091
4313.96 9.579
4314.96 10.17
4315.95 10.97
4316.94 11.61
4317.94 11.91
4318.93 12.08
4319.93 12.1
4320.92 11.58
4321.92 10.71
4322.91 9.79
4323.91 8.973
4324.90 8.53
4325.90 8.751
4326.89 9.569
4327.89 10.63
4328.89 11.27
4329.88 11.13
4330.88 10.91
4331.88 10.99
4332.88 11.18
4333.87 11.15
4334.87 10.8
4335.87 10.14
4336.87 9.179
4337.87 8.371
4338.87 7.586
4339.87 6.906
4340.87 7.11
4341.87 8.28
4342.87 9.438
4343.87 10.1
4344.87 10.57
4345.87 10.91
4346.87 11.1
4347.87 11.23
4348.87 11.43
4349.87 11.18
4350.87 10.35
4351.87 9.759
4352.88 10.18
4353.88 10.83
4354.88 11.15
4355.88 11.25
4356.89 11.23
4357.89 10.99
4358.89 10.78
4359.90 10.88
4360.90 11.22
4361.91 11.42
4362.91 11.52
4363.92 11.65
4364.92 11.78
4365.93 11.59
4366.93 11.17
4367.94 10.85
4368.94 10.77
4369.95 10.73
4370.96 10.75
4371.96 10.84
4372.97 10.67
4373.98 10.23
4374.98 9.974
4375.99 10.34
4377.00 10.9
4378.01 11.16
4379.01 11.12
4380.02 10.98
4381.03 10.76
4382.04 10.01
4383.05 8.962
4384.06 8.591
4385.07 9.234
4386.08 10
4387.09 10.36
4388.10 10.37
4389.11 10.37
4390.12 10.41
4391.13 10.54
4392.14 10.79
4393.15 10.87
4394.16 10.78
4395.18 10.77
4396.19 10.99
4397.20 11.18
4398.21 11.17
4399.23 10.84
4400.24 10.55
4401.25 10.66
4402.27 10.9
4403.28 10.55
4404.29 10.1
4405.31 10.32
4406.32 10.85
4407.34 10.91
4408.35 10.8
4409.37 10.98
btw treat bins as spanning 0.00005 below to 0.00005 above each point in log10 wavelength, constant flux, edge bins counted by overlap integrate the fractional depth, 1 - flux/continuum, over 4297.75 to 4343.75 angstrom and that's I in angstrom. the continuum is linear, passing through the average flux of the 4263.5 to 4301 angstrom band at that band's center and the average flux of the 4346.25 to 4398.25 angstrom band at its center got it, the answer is 4.14 angstrom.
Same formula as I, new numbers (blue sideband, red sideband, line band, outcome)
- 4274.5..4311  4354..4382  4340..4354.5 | 0.52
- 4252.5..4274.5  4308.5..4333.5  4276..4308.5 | 3.15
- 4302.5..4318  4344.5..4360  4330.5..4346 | 0.90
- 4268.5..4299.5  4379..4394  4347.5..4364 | -1.47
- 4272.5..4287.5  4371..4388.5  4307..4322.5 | 0.71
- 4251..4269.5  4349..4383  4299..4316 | 4.00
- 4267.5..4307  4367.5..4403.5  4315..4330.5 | -1.24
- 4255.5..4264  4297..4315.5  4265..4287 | -1.22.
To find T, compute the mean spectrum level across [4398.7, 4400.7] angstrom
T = 10.7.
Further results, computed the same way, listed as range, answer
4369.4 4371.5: 10.7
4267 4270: 10.3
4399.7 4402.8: 10.7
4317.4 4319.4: 12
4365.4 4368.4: 11.2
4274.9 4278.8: 10.6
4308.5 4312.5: 7.8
